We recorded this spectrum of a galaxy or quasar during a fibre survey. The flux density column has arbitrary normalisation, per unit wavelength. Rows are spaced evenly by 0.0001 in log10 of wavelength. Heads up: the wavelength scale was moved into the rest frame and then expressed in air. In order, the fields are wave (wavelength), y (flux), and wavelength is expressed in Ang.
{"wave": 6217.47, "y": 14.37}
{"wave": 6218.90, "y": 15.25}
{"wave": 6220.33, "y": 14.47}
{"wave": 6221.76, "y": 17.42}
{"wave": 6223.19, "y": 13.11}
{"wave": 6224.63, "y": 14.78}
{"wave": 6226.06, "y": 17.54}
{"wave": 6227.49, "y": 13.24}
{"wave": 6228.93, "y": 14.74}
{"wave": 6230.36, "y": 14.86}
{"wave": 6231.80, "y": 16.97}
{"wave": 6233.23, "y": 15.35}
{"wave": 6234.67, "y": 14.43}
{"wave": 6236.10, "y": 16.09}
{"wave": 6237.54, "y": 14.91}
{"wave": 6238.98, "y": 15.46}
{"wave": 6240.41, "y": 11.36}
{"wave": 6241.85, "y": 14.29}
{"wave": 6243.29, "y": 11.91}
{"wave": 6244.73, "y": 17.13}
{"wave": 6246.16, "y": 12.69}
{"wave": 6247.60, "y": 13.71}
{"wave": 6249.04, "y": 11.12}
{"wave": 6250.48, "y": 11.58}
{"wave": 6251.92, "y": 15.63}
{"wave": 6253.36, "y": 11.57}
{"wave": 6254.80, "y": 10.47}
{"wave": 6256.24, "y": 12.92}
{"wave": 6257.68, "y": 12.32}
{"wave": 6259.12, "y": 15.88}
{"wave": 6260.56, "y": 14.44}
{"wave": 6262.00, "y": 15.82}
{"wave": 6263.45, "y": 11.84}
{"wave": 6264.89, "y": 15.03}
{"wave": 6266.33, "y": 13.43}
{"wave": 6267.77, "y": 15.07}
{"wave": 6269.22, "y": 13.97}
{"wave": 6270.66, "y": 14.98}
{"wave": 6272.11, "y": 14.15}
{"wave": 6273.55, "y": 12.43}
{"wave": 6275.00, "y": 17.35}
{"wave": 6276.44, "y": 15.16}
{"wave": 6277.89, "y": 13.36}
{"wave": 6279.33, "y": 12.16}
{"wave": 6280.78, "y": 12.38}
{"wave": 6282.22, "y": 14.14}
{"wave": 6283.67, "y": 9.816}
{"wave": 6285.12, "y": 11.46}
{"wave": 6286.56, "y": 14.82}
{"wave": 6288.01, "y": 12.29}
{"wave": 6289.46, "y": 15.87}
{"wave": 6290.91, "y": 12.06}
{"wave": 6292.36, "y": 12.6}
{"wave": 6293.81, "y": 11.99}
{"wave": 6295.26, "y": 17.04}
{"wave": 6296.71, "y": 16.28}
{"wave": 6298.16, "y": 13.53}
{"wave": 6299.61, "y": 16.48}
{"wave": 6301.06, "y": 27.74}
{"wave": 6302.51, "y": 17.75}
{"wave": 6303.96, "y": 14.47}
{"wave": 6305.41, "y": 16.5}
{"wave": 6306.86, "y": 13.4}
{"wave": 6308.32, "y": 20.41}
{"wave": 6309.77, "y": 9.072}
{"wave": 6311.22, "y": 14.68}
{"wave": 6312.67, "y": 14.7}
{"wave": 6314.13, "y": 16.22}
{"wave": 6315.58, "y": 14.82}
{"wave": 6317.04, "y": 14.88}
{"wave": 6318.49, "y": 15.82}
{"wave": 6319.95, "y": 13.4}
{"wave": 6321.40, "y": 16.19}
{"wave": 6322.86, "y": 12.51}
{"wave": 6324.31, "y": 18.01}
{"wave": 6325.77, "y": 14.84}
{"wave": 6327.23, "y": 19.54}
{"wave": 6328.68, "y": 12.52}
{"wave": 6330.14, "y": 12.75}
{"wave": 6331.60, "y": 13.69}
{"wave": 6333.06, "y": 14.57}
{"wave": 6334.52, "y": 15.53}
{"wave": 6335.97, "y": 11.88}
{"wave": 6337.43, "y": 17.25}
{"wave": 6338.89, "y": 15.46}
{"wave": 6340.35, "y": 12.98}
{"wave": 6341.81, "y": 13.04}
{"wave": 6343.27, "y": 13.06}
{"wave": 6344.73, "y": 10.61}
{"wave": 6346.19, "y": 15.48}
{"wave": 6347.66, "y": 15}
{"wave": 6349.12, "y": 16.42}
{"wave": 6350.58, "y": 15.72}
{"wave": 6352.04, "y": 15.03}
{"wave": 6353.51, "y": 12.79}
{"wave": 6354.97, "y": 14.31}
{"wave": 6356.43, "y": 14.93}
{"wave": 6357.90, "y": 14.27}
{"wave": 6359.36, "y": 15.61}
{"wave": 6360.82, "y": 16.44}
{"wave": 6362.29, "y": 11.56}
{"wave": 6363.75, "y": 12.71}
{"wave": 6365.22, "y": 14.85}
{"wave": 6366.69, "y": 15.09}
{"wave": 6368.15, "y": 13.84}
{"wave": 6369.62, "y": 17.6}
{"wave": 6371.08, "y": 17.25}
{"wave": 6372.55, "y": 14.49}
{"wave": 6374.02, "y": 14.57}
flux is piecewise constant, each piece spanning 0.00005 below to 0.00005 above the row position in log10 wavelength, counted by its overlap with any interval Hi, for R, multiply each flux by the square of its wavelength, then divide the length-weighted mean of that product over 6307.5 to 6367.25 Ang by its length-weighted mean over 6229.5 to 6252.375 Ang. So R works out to 1.1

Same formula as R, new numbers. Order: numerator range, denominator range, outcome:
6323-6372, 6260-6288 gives 1.09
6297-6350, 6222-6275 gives 1.10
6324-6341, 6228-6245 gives 1.04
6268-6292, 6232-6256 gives 1.00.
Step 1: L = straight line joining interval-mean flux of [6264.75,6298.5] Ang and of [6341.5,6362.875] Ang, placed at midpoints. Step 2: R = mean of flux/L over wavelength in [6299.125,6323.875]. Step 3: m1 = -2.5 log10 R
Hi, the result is -0.13 mag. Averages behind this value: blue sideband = 13.8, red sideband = 14.3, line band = 15.8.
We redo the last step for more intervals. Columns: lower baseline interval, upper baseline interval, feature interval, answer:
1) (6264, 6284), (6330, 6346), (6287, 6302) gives -0.13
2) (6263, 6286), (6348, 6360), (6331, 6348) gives 0.05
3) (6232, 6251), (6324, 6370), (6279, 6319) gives -0.04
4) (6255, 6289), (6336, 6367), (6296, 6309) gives -0.24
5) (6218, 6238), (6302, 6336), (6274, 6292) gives 0.13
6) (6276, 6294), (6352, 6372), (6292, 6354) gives -0.10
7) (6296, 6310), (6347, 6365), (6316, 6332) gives 0.07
